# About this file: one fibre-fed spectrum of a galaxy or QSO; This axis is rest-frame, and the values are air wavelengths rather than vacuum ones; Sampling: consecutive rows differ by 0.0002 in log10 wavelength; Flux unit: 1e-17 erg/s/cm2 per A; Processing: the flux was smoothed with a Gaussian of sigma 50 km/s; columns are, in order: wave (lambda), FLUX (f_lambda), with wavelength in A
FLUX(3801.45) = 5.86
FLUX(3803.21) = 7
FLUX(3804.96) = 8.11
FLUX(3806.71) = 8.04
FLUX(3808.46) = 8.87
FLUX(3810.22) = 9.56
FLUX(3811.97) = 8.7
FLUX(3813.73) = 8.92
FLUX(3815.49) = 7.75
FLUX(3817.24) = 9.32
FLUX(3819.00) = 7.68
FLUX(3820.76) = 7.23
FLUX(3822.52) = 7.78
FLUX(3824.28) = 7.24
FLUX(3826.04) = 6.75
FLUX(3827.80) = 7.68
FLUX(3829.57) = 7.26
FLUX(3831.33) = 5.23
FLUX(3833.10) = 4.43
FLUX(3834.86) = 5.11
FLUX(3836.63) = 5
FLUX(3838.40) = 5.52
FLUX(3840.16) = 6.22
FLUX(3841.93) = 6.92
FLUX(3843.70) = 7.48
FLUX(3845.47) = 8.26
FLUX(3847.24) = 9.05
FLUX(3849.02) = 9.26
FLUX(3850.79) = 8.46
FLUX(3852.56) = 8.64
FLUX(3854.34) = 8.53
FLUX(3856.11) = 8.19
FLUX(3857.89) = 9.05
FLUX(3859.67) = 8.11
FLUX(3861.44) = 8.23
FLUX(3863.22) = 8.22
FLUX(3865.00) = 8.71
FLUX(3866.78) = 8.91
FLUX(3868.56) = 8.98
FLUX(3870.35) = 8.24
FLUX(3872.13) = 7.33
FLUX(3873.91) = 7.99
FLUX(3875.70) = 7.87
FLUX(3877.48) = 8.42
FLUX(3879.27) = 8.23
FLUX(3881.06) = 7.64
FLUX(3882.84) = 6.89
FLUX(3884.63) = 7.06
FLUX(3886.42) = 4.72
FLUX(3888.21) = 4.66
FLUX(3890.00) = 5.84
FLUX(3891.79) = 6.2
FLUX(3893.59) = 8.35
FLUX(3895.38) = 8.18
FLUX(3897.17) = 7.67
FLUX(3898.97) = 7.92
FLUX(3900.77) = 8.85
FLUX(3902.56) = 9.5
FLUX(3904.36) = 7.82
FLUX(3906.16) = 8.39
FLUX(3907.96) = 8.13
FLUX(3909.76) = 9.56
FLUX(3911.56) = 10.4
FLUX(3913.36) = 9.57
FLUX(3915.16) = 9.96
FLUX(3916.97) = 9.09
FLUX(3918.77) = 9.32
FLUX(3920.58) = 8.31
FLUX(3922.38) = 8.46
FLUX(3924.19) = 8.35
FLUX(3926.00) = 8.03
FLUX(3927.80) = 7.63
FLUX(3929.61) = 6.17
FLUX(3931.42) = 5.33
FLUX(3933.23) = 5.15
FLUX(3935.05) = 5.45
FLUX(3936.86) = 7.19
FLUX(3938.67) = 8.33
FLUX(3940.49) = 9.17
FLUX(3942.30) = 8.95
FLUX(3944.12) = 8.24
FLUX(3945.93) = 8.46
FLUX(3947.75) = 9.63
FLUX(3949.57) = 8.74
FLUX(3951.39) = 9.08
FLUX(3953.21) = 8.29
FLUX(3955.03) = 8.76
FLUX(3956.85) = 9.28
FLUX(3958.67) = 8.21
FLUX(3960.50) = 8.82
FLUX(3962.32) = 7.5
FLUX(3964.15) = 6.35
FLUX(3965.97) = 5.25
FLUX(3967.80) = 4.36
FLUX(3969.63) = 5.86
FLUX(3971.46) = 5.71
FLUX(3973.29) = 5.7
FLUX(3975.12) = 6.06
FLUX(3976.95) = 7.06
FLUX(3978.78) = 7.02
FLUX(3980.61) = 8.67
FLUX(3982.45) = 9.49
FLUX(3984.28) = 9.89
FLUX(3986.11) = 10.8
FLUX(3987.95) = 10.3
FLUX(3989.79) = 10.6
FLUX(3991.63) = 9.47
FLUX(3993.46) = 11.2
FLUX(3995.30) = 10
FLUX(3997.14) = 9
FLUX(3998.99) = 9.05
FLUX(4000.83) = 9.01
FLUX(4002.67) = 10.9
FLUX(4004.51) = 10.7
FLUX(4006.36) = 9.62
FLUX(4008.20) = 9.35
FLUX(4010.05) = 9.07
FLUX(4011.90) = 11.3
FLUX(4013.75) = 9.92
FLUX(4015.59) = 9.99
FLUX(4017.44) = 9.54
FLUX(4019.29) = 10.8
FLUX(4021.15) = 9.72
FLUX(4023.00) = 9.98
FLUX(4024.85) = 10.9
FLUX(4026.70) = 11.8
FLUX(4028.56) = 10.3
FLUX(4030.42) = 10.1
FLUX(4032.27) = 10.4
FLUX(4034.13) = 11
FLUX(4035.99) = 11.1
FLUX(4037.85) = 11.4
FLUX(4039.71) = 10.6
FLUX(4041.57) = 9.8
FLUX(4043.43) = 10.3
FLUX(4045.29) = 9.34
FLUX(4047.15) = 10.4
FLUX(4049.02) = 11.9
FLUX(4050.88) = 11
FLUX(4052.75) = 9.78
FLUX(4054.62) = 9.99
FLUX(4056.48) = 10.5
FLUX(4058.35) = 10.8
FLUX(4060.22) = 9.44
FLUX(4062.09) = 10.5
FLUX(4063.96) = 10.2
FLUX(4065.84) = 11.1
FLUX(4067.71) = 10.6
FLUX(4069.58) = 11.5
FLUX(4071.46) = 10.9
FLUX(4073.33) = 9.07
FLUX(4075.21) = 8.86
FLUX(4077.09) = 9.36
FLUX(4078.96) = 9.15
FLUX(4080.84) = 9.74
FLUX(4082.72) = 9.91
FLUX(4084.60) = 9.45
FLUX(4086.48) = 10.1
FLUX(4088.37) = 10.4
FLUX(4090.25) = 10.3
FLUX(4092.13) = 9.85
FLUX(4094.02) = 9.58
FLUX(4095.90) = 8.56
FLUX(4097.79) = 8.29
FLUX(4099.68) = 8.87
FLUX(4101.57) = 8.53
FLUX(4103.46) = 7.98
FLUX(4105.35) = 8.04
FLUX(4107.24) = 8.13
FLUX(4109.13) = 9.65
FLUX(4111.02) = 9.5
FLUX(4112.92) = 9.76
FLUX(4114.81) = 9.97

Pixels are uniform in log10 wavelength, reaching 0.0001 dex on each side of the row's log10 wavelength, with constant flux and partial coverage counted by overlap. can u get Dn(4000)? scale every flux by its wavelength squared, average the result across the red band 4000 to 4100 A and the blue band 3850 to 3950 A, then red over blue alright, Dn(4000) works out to 1.36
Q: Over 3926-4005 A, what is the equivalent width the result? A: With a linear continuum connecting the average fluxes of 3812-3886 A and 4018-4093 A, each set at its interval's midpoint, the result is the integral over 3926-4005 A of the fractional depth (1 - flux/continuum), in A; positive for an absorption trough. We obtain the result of 8.8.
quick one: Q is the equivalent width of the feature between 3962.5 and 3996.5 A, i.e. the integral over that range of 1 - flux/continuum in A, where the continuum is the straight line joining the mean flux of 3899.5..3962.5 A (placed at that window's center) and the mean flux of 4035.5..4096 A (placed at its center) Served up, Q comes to 4.0 A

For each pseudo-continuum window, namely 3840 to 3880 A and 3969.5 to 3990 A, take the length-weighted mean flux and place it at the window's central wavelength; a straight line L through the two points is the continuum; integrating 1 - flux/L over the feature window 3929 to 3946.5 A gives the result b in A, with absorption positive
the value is 2.0 A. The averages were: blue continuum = 8.27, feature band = 7.24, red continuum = 8.1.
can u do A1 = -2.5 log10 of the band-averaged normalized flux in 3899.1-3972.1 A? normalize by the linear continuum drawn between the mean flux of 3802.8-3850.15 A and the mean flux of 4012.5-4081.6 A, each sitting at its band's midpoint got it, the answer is 0.108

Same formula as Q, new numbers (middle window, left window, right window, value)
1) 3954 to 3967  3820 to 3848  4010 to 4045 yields 2.0 A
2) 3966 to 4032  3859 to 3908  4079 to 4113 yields -4.8 A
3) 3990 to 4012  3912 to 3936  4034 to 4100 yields -2.0 A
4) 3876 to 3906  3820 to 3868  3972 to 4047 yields 2.7 A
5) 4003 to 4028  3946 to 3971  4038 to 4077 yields -2.8 A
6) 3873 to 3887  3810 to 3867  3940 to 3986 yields 0.5 A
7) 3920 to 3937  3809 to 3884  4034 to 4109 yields 3.1 A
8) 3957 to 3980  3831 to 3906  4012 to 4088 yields 6.2 A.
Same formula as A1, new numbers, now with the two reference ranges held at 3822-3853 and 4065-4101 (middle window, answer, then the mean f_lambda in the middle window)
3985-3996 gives -0.19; 10.4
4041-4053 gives -0.12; 10.4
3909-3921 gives -0.21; 9.5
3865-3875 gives -0.13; 8.31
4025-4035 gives -0.17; 10.7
